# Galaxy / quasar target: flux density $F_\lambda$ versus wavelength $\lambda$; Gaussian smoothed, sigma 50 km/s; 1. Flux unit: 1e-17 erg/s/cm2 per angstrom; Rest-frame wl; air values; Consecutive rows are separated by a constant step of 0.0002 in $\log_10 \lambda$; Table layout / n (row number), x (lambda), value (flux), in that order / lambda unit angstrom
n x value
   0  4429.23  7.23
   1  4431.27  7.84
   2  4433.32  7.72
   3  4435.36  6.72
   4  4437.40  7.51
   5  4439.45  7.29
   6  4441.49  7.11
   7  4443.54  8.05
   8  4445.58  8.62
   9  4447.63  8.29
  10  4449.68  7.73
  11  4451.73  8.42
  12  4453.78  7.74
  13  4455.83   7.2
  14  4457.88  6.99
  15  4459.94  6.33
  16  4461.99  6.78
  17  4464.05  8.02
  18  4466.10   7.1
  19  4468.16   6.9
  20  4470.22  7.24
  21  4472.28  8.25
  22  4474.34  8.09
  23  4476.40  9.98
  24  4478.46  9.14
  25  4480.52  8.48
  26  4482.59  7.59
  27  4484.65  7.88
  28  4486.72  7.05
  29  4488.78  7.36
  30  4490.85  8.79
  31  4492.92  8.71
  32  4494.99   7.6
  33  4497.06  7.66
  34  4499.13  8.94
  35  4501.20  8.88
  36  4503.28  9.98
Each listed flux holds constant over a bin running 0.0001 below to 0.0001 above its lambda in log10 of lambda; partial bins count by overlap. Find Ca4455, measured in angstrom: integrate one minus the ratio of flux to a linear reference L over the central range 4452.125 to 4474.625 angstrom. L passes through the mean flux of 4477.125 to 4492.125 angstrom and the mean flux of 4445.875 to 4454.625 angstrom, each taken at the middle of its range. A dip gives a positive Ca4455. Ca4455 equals 2.1 angstrom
